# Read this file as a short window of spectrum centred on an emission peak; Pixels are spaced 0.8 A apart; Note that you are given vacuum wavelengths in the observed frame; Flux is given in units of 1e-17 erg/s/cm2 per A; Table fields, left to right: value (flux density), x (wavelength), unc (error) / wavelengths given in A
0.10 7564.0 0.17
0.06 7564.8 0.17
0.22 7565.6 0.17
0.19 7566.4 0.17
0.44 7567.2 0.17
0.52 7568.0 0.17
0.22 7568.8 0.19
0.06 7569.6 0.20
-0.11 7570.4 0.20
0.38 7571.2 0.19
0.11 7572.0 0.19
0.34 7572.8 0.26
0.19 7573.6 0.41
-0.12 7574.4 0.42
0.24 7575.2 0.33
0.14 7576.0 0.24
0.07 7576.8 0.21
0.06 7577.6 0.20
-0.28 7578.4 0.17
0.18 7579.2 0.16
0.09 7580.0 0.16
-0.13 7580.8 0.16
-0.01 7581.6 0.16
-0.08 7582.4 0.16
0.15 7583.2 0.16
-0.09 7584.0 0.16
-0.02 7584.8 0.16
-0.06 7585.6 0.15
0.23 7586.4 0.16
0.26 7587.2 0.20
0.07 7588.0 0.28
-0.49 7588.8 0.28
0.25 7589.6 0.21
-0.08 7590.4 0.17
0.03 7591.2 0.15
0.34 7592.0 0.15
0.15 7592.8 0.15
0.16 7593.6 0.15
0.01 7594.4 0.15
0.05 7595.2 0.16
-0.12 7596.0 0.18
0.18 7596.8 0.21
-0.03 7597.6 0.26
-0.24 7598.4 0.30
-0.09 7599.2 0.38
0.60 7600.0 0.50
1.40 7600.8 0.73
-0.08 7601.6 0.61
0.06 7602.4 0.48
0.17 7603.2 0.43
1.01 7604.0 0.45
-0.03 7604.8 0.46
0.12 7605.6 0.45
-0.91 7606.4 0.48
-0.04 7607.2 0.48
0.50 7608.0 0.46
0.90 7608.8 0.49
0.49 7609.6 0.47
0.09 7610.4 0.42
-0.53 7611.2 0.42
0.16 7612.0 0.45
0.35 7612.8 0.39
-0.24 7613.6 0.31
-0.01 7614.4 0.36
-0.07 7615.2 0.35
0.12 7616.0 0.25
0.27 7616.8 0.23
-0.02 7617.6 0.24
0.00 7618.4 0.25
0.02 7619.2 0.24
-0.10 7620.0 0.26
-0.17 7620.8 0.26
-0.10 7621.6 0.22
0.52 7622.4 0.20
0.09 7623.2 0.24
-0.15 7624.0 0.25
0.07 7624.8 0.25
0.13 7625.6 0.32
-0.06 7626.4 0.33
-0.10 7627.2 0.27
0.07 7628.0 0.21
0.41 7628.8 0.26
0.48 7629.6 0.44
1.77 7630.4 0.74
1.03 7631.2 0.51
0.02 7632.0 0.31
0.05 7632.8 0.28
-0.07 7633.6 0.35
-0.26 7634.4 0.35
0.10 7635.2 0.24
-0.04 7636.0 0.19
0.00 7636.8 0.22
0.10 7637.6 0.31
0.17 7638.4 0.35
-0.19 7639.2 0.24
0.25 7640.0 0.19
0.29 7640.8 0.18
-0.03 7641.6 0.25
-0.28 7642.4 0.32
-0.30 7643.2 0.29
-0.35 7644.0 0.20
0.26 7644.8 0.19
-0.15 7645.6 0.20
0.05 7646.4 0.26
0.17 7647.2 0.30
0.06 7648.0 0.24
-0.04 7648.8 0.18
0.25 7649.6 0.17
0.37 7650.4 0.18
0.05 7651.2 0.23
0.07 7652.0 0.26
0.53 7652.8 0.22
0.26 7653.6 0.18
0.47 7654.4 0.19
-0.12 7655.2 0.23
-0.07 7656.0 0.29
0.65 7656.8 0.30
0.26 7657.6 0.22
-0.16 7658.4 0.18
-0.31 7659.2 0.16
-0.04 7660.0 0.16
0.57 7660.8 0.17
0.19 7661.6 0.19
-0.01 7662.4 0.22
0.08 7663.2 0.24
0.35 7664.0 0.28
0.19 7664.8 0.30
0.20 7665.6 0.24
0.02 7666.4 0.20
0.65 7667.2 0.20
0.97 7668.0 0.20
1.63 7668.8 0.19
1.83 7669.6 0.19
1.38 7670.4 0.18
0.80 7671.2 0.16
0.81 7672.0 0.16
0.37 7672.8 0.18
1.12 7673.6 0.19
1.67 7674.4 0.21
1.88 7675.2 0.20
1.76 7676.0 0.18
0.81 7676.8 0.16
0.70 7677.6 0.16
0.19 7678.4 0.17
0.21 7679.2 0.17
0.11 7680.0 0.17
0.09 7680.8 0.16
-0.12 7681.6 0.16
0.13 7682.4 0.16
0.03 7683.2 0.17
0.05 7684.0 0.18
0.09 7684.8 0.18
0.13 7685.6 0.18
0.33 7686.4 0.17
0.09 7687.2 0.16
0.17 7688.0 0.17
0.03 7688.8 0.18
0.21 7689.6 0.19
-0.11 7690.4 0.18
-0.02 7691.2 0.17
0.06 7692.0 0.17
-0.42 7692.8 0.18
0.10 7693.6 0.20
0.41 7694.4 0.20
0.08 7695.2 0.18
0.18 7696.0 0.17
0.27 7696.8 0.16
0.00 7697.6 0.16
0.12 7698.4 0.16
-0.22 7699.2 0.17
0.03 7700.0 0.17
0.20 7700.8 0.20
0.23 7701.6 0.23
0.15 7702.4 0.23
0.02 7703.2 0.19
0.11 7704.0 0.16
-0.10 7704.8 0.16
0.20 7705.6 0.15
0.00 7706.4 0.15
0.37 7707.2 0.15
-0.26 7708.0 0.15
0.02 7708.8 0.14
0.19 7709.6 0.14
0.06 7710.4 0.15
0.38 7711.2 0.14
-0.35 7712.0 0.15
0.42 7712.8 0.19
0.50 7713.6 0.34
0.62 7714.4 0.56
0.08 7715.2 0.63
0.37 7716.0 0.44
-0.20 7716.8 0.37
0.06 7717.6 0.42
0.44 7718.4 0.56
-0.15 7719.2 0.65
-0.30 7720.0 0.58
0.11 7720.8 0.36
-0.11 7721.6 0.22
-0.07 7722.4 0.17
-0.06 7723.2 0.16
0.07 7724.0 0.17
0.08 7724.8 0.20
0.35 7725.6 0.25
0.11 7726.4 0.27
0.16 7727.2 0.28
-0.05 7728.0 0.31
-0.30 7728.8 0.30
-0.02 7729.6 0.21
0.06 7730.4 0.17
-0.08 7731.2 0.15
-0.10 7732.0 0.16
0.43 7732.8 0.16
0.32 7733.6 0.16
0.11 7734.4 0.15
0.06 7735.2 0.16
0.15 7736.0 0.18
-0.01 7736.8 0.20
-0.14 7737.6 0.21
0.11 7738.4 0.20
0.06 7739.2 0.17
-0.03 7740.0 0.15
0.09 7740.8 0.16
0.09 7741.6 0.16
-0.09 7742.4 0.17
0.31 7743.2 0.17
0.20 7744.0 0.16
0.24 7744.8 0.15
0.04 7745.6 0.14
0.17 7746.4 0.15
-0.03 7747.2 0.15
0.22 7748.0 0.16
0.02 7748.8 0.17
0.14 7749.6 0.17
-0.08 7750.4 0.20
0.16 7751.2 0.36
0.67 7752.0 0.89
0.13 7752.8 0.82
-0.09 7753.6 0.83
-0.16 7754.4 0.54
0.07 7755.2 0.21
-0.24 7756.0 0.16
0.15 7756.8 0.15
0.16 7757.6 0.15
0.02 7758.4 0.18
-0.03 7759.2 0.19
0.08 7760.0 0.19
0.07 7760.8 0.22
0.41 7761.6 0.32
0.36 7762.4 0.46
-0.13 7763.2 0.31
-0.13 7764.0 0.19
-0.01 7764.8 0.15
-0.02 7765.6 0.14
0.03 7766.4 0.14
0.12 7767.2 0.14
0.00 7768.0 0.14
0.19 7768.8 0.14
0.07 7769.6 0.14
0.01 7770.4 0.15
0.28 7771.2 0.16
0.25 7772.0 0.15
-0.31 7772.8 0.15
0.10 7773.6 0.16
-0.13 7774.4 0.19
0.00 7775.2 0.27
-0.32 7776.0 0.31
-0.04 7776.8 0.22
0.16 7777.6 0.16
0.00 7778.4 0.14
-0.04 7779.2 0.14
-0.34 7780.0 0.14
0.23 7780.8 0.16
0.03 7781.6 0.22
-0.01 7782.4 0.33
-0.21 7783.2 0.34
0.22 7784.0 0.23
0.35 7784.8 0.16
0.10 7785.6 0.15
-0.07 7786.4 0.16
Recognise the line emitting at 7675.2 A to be [O II]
